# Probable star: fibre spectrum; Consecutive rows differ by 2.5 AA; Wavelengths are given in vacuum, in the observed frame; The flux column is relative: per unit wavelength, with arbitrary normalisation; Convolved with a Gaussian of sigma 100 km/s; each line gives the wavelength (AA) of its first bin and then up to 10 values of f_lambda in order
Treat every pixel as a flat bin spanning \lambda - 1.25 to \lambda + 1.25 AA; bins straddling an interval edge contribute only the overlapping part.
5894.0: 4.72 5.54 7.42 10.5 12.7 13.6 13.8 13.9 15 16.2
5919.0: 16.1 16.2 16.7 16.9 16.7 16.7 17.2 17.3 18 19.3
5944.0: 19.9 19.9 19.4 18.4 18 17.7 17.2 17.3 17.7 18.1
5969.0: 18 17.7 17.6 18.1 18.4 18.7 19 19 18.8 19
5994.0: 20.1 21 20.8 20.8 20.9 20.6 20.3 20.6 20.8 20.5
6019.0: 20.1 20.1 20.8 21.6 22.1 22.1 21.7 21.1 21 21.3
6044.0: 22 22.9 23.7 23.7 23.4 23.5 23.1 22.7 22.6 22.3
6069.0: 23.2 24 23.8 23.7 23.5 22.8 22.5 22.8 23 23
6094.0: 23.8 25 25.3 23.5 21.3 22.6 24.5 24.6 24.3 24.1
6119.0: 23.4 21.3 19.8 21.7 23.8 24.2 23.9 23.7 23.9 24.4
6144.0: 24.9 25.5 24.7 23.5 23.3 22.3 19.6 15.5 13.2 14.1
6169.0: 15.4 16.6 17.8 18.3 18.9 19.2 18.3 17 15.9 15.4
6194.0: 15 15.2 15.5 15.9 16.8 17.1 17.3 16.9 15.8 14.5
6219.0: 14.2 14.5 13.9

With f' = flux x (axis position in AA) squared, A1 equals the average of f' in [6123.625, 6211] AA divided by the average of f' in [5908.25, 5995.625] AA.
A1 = 1.17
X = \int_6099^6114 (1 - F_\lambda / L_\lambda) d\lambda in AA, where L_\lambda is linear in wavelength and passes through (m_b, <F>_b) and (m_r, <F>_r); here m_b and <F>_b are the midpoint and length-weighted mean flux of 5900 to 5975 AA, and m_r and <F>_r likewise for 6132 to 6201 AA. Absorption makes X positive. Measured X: -3.9 AA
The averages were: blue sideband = 16.8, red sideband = 19.3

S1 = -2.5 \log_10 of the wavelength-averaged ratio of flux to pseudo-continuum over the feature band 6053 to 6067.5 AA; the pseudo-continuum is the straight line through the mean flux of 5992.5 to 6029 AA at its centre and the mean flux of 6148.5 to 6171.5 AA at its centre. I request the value -0.146 mag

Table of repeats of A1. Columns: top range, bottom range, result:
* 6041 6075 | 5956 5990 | 1.31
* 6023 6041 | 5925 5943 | 1.27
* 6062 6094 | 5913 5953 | 1.39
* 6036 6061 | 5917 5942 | 1.38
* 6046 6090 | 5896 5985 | 1.46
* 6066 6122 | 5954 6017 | 1.27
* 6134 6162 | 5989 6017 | 1.19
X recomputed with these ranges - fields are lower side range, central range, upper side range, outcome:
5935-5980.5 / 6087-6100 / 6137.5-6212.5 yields -3.8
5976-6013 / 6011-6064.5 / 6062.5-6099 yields -0.8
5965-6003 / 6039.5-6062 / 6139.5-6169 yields -3.6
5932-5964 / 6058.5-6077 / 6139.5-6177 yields -3.7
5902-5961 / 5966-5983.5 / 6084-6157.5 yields 0.2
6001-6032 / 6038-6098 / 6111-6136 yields -3.2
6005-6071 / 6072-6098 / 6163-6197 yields -4.3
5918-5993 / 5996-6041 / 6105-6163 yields -2.7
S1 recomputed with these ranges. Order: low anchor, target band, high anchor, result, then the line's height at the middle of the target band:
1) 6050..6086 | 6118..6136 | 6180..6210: -0.13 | 20.1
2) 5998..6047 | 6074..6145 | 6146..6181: -0.18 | 19.8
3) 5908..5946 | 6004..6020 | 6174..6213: -0.22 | 16.8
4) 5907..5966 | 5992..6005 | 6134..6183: -0.14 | 18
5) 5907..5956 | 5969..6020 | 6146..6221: -0.14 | 17.2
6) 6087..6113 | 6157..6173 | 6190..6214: 0.17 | 18.8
